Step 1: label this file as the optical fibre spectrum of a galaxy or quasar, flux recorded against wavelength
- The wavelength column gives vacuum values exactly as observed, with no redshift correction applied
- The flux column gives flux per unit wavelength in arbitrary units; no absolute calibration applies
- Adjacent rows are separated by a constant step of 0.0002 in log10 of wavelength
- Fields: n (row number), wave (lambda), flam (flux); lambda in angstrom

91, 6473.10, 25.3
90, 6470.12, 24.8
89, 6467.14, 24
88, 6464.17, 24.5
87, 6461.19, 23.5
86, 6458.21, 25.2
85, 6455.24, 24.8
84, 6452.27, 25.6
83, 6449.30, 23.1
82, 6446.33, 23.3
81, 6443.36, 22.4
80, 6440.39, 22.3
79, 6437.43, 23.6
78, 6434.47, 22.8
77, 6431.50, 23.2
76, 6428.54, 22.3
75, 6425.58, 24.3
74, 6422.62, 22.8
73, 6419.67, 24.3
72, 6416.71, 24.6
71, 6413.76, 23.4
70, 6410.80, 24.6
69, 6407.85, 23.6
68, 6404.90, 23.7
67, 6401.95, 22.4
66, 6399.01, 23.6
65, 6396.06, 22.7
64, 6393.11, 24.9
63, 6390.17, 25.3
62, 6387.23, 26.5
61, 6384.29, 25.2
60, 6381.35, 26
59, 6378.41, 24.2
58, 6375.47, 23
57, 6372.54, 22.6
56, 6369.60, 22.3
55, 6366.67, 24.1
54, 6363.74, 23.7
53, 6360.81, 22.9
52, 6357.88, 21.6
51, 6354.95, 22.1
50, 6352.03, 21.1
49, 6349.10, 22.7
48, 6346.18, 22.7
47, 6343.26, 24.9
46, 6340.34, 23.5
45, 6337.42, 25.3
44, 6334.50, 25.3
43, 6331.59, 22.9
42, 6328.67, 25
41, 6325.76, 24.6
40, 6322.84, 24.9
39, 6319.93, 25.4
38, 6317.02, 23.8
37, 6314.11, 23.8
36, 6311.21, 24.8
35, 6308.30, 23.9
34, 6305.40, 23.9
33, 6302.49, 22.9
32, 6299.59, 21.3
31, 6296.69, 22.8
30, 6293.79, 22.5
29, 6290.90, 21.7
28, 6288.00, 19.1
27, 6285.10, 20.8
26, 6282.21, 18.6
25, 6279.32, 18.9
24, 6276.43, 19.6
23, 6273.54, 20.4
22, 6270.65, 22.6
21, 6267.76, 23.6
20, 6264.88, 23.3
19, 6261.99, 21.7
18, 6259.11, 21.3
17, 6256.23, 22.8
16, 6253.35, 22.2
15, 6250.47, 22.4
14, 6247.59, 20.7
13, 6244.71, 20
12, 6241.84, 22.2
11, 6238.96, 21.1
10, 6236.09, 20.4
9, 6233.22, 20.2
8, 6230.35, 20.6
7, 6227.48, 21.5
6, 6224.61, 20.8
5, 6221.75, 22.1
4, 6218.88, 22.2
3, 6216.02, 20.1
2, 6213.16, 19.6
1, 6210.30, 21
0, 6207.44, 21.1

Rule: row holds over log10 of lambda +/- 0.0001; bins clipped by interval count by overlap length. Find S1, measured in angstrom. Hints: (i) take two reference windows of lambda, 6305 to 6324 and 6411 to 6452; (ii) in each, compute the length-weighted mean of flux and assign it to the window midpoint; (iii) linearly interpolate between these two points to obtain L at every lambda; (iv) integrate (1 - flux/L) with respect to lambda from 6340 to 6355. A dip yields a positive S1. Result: 0.8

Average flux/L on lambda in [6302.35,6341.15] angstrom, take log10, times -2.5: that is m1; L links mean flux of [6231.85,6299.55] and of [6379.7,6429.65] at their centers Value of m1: -0.089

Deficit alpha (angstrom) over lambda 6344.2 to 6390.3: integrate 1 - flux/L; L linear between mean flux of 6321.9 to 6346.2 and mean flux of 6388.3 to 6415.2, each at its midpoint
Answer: 1.27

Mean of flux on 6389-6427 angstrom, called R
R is 23.9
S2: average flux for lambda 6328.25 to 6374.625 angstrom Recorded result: 23.3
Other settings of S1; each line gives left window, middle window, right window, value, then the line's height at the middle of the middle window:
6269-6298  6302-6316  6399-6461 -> -1.79 angstrom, 21.2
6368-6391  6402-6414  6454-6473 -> 0.35 angstrom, 24.4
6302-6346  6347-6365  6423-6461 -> 1.31 angstrom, 24.1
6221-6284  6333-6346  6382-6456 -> -1.13 angstrom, 22.6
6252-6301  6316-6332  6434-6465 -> -1.84 angstrom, 22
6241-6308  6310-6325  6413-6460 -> -1.64 angstrom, 22.1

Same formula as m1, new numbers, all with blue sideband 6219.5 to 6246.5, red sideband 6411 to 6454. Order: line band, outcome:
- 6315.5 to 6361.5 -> -0.06 mag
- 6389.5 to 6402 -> -0.04 mag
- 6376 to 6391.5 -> -0.11 mag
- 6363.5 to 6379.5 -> -0.03 mag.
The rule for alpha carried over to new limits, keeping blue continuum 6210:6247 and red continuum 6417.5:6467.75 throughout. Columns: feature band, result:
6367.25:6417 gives -2.2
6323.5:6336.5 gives -1.3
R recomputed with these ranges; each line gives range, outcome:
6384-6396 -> 25.2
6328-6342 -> 24.4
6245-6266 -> 21.9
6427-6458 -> 23.4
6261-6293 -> 21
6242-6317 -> 21.9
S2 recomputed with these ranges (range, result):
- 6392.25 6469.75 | 23.7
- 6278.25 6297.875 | 20.6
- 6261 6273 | 22.7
